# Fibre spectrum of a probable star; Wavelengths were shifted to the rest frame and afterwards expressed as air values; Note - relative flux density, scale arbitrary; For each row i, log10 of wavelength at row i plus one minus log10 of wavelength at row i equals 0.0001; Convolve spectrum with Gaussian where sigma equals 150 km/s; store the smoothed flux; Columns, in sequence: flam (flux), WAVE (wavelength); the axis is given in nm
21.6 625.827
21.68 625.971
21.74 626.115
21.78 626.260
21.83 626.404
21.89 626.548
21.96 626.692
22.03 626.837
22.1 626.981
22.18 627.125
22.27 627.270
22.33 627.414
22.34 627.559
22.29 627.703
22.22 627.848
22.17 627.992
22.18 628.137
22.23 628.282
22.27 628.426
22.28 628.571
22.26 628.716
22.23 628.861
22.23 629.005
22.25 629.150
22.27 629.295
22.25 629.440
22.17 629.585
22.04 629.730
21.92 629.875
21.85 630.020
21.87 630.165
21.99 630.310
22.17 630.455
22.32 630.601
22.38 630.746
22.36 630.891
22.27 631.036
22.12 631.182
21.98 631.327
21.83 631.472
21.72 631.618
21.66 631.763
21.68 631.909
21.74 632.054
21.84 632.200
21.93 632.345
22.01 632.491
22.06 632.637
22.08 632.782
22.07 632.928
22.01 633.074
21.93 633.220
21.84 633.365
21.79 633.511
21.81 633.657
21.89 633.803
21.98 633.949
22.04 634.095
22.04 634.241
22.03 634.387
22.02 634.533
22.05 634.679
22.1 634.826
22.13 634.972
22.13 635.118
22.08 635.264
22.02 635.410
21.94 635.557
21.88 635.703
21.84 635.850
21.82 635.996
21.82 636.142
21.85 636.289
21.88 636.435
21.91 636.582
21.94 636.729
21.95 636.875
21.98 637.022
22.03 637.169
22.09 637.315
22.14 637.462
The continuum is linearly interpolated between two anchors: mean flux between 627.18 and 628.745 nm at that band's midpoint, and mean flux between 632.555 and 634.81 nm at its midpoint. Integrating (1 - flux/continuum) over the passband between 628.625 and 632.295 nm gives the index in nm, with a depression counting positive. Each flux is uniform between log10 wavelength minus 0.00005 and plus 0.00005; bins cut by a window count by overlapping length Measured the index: 0.012 nm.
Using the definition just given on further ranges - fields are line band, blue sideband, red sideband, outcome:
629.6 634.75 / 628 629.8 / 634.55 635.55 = 0.04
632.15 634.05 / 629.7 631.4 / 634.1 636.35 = 0.01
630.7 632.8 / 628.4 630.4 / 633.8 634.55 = 0.01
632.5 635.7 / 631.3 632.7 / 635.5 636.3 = -0.02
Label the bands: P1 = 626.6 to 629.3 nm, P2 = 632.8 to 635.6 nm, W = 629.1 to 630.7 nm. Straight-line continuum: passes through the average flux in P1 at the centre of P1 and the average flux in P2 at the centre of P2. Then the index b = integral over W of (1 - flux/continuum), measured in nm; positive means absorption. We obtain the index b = 0.00 nm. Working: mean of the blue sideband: 22.2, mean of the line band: 22.1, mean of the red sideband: 22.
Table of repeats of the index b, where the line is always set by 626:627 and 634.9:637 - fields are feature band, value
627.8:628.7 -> -0.014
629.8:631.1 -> -0.013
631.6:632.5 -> 0.005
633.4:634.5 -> 0.000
